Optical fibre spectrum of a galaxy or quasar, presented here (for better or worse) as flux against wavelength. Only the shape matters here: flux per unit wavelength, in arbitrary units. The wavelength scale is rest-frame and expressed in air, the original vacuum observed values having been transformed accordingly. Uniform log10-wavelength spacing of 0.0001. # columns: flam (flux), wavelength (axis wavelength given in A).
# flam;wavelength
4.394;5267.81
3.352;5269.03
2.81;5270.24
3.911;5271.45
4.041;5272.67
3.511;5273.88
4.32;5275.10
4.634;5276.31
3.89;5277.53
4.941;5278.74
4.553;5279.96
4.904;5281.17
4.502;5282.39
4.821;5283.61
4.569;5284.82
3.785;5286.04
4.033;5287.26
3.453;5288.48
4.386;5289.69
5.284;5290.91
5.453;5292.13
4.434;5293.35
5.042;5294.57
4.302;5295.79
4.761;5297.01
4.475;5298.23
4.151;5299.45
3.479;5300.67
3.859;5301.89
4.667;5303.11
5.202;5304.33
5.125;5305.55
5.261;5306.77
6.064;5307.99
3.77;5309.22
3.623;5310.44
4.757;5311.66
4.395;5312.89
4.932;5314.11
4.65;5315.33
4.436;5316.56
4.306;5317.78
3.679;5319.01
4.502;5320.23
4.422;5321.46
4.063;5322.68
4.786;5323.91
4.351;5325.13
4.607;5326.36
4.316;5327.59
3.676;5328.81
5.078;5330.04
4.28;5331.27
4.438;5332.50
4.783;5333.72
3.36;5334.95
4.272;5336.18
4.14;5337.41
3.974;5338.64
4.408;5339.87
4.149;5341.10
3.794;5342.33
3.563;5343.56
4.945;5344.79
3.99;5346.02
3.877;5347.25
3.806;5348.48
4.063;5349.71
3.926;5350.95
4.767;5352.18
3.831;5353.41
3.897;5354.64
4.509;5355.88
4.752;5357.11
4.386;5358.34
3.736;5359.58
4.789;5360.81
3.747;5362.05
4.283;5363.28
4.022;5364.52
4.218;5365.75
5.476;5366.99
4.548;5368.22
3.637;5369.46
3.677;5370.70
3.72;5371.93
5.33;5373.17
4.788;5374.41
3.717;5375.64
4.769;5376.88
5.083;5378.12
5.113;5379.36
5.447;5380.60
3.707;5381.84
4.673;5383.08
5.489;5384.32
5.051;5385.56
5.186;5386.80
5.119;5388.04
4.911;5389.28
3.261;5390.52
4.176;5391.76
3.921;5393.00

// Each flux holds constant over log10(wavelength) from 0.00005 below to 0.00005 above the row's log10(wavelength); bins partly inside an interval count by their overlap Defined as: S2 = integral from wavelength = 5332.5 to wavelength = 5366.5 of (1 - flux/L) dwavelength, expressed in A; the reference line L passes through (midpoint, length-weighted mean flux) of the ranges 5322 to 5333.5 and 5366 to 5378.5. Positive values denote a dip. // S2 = 2.1 A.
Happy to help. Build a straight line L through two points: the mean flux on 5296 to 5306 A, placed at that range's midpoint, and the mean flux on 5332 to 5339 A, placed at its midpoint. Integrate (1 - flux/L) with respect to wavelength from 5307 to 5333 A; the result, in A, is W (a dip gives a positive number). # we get -0.9 A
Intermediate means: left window 4.45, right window 4.17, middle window 4.45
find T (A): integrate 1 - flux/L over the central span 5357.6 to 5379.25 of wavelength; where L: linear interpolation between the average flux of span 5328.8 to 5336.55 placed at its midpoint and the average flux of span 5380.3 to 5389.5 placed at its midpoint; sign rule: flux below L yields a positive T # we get 1.7 A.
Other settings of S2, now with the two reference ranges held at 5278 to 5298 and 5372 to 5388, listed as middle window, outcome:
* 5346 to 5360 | 1.8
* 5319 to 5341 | 1.8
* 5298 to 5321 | 0.7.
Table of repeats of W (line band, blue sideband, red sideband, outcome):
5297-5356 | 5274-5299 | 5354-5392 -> 2.31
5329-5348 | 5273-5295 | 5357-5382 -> 1.09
